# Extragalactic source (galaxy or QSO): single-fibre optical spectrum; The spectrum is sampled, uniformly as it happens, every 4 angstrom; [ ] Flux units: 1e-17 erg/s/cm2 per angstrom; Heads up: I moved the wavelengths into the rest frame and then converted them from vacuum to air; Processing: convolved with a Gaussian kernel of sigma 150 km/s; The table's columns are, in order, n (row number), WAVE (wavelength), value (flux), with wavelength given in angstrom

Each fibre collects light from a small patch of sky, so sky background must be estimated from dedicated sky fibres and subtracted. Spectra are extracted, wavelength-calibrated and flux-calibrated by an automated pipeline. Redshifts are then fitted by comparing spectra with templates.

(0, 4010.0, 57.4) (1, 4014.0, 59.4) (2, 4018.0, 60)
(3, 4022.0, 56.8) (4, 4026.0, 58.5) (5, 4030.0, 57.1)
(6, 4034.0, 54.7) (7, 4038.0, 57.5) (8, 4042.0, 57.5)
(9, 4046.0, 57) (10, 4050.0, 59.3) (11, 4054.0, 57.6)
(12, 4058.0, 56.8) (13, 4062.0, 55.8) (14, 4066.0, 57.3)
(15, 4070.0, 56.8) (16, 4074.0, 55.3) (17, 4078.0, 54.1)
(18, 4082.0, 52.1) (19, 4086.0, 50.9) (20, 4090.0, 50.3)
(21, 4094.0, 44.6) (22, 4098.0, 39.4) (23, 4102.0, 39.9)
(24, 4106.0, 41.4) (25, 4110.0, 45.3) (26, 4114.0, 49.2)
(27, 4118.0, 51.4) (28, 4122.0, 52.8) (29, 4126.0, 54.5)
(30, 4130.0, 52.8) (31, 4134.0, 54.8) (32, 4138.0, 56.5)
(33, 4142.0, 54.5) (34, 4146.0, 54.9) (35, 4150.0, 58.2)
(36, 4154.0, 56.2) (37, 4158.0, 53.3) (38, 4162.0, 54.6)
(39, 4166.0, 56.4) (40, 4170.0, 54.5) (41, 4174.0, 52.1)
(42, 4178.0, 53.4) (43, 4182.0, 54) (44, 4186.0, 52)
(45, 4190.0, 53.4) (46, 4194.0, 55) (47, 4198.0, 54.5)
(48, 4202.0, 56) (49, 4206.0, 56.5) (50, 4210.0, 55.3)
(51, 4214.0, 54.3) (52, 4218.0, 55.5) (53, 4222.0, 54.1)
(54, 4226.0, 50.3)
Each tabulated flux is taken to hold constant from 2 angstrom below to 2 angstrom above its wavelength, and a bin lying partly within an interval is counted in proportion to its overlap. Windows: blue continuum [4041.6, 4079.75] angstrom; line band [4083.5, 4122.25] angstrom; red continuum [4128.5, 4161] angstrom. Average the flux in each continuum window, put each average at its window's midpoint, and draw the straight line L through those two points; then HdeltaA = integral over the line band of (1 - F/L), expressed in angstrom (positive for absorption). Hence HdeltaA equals 6.7 angstrom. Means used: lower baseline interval 56.7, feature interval 46.3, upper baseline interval 55.2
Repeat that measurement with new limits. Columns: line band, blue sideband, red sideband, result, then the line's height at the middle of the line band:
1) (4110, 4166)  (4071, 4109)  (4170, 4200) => -3.5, 50.7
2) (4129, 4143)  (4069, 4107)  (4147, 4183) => -0.6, 52.4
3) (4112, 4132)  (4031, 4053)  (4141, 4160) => 1.4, 55.9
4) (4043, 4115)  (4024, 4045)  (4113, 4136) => 4.7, 54.9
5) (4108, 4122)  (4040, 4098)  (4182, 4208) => 1.3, 54.3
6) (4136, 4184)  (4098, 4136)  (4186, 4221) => -3.0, 51.7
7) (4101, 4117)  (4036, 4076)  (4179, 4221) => 3.3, 56.2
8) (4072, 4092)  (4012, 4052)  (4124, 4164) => 1.4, 56.6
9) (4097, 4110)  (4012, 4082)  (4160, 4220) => 3.5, 56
